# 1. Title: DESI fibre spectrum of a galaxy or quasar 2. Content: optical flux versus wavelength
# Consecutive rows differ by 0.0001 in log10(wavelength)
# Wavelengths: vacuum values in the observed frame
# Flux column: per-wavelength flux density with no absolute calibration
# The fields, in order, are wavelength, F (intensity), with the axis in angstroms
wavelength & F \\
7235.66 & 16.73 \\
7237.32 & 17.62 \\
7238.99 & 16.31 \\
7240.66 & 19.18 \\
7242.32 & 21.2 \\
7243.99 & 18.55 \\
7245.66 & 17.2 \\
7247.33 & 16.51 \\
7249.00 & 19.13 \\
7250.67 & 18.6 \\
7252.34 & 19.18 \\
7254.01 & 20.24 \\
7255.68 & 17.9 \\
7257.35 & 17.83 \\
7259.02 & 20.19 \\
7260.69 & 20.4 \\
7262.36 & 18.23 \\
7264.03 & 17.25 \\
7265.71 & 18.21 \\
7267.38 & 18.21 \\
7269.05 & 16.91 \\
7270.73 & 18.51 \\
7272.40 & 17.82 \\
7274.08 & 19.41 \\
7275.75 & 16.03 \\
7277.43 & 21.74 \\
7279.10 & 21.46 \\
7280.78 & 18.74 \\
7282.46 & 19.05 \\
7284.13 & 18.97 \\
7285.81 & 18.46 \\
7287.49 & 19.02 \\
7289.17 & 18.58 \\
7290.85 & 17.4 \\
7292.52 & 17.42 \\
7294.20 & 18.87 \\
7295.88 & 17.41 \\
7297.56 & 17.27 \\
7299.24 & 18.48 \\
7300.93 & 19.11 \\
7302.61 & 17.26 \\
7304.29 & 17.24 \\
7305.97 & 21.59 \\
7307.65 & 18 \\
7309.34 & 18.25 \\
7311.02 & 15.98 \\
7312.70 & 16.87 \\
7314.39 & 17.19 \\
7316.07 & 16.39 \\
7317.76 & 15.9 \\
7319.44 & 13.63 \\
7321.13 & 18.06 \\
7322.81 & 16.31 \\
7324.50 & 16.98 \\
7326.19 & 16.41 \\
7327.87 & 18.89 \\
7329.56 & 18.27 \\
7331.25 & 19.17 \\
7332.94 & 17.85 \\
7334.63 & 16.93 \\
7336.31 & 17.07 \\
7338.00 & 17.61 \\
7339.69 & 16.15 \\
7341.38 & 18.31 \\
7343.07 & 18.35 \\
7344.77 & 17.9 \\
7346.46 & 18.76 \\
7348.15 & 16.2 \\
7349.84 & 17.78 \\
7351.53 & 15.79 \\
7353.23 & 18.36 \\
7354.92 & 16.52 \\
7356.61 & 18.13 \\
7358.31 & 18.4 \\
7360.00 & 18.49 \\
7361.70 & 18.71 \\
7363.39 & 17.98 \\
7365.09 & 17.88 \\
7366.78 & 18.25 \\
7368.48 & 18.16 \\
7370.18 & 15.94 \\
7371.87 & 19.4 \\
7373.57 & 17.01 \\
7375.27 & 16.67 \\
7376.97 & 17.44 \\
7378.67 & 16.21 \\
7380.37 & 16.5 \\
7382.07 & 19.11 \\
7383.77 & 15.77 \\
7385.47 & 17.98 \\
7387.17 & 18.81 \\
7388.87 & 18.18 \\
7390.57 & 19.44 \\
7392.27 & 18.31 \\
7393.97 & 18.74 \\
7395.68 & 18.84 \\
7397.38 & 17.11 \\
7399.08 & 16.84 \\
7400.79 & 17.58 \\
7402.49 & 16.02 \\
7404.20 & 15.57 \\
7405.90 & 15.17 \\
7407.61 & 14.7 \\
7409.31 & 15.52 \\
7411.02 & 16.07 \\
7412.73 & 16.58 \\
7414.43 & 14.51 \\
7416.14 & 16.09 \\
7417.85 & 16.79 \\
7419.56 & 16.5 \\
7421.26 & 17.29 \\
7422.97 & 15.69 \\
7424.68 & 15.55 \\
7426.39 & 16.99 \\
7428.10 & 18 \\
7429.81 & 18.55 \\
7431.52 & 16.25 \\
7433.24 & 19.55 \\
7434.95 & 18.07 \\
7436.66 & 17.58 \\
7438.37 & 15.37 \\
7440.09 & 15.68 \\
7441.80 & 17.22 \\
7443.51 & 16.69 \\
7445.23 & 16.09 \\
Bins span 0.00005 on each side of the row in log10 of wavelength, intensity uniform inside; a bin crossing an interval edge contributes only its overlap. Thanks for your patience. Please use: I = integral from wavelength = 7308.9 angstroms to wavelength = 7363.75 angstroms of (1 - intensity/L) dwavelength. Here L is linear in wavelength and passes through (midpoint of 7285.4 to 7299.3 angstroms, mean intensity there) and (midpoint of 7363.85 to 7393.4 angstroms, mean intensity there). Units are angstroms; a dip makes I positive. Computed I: 1.6 angstroms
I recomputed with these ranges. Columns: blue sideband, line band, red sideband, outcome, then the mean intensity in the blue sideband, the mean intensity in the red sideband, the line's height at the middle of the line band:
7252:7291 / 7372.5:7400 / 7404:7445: -1.02 angstroms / 18.8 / 16.5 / 17.1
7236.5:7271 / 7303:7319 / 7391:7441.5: 0.42 angstroms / 18.4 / 16.8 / 17.9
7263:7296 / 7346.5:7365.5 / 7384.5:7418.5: -0.20 angstroms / 18.5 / 16.9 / 17.5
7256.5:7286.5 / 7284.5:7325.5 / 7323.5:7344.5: 1.33 angstroms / 18.7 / 17.7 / 18.2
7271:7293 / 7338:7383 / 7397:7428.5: -1.02 angstroms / 18.8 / 16.2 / 17.2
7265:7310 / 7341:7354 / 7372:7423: 0.00 angstroms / 18.5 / 17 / 17.7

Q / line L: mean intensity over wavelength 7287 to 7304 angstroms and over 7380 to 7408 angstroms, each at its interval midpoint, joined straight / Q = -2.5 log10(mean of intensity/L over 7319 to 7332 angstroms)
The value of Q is 0.03 mag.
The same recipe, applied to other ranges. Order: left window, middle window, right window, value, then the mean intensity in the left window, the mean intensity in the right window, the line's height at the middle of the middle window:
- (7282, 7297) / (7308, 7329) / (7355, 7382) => 0.081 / 18.3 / 17.7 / 18.1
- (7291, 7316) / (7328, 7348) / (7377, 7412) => -0.015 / 17.9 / 17.1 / 17.6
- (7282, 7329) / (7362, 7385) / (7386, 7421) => -0.020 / 17.7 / 16.9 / 17.1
